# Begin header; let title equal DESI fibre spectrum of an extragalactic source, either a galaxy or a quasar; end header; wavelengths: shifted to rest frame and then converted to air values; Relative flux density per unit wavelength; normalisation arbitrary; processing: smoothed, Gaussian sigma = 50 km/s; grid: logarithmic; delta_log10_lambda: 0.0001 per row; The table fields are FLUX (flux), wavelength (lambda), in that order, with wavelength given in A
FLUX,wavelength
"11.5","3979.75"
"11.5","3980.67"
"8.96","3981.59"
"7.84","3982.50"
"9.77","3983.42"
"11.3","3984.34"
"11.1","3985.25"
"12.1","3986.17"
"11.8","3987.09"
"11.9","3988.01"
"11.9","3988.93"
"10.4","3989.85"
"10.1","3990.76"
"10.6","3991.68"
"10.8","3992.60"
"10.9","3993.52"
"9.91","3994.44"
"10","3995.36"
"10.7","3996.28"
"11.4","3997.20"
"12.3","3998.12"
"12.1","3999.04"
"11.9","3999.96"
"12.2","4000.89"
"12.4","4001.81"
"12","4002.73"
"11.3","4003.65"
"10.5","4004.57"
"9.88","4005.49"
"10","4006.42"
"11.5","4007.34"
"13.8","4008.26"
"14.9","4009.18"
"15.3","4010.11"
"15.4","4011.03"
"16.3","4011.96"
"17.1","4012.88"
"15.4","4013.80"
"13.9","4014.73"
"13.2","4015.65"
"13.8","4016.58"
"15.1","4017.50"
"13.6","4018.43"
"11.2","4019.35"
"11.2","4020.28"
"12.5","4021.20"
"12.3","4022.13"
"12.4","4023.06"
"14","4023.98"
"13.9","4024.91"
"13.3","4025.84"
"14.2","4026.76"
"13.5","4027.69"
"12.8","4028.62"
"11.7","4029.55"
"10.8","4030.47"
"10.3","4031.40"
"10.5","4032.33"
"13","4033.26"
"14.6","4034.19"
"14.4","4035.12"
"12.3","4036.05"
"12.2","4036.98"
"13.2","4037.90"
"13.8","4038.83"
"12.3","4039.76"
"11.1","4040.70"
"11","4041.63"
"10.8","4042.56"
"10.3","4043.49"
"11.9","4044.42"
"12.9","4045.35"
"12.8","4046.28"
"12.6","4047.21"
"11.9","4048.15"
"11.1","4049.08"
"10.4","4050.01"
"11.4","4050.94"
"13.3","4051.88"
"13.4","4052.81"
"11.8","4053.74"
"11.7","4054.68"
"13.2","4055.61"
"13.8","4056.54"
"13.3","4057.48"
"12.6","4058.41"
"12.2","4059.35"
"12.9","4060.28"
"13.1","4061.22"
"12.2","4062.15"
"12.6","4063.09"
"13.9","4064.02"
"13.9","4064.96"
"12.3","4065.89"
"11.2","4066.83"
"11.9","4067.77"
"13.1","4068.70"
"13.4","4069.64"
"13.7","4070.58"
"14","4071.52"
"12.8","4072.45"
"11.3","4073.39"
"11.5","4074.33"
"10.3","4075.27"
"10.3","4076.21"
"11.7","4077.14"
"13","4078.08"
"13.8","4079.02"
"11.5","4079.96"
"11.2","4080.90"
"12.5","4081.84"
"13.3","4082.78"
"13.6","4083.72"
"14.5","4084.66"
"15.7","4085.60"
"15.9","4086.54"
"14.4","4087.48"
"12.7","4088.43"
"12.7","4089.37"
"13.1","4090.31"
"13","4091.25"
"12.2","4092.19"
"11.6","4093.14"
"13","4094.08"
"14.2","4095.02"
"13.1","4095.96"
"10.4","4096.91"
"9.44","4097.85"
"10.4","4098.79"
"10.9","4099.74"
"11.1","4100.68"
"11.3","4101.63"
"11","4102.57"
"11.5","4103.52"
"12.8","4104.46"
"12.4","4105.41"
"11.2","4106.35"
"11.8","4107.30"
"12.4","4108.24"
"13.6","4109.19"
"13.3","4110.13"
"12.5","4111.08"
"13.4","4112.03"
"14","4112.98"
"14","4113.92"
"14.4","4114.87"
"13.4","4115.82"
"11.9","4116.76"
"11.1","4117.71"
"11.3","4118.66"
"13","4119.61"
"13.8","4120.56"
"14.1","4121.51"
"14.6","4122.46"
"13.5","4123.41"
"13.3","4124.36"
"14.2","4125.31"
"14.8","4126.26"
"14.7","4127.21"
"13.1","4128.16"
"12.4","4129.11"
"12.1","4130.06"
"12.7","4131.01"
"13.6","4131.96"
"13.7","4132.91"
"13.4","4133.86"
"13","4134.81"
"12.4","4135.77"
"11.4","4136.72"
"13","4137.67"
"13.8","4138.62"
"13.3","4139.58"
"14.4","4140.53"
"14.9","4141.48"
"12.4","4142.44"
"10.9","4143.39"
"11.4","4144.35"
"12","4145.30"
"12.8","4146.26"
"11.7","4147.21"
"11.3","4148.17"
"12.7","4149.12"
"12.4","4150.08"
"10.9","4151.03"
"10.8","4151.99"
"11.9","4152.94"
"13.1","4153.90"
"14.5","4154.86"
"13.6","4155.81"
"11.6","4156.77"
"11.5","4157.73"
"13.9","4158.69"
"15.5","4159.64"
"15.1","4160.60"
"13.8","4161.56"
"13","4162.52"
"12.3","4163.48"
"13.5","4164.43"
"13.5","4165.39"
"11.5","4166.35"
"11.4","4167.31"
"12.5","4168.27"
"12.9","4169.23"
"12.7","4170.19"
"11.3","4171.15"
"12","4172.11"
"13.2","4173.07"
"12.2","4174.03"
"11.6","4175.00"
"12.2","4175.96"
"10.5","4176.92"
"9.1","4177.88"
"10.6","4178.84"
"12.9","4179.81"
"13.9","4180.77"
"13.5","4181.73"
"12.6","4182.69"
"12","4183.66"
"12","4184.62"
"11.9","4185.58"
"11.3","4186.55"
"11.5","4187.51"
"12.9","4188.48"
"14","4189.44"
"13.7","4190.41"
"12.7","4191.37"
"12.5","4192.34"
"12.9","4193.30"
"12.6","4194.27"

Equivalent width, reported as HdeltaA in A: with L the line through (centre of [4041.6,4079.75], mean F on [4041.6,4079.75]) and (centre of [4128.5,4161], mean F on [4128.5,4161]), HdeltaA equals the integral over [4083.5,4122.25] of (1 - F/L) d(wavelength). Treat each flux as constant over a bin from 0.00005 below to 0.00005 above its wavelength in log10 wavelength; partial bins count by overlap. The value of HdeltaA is -0.4 A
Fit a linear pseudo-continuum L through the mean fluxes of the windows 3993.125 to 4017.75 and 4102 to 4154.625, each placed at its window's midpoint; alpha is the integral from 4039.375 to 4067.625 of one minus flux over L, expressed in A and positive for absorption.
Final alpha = 1.06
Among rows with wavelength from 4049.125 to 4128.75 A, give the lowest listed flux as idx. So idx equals 9.44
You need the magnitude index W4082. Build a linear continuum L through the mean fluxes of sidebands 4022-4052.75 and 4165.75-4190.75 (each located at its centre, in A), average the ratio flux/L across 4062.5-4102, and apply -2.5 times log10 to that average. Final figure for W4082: -0.02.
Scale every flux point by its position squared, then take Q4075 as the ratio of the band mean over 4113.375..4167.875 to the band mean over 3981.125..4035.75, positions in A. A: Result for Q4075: 1.1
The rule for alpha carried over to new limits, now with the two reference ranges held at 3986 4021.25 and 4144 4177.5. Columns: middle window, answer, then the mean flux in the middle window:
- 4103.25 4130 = -1.4 A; 13.1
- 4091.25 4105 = 0.8 A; 11.7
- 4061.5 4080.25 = -0.1 A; 12.4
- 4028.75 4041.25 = 0.0 A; 12.3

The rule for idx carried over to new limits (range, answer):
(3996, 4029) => 9.88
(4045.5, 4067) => 10.4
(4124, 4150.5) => 10.9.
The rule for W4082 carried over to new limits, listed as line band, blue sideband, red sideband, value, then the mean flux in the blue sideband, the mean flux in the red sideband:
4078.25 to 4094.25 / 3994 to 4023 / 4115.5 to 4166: -0.031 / 12.7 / 13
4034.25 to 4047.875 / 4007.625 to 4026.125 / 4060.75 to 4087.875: 0.097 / 13.9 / 12.8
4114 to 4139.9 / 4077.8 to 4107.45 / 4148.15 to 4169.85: -0.047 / 12.5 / 12.8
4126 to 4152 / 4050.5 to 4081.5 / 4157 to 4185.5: -0.021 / 12.5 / 12.5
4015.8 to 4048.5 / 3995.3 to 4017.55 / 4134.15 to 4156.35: 0.027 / 12.9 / 12.6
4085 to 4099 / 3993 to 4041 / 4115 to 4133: 0.018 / 12.7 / 13.2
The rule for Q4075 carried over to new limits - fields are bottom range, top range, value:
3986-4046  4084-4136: 1.09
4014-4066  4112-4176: 1.08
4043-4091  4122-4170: 1.06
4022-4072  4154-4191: 1.07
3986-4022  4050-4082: 1.04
